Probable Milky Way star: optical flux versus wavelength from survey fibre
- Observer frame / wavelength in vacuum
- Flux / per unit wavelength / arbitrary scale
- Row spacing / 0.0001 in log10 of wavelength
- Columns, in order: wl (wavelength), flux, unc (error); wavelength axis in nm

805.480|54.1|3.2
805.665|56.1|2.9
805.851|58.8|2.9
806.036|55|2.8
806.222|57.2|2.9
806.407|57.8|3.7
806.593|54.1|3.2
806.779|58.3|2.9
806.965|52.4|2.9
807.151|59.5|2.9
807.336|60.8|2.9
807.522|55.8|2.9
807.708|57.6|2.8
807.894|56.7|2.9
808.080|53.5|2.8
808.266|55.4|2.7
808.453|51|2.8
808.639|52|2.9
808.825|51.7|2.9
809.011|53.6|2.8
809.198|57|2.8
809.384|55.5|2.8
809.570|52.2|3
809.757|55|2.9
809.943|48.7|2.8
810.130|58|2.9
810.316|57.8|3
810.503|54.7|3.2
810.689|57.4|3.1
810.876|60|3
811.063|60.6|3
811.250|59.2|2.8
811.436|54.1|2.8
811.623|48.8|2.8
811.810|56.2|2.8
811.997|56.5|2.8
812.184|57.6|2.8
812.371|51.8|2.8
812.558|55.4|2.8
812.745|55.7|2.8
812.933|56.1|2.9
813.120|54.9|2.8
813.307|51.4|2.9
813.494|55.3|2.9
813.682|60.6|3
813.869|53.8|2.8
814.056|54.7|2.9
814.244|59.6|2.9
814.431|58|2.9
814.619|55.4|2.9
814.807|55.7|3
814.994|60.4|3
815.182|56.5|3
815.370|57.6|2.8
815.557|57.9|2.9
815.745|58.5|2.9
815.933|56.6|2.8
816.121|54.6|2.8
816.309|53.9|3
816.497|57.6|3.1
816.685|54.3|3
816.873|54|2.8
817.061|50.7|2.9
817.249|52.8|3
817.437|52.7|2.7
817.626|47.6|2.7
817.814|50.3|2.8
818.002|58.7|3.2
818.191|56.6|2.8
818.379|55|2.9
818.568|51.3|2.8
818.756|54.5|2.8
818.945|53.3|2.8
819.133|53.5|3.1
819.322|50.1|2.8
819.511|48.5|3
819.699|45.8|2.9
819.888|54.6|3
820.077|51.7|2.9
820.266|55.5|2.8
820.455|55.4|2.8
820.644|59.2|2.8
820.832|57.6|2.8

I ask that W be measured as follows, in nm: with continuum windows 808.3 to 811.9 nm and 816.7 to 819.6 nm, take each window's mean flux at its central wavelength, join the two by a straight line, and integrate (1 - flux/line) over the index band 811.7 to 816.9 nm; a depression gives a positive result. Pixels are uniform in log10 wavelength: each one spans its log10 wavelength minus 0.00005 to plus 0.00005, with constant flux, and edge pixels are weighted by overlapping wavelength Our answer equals -0.23 nm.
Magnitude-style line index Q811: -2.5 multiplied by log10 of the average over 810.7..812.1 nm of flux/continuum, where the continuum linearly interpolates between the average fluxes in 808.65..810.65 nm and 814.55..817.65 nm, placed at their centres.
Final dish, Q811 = -0.04 mag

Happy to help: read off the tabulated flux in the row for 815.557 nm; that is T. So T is 57.9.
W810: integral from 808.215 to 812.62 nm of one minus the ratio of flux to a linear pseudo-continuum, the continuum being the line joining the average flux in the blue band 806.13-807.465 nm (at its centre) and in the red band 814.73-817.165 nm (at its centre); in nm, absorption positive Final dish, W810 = 0.13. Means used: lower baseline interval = 57.1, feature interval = 55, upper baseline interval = 56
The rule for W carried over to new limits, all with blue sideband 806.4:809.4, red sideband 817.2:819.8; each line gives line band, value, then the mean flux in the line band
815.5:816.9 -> -0.08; 55.9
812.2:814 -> -0.04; 55.1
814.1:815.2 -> -0.09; 57.5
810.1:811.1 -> -0.06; 58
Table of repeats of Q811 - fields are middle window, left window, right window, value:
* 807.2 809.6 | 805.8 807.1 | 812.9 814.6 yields 0.02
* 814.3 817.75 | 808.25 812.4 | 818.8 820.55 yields -0.04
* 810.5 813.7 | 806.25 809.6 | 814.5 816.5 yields 0.01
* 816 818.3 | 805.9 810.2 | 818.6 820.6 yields -0.01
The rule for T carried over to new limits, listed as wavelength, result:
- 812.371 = 51.8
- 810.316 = 57.8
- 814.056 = 54.7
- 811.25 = 59.2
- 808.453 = 51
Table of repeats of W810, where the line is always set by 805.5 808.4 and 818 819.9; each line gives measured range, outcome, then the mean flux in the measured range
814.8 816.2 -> -0.10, 57.4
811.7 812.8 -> -0.01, 55.4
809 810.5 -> 0.02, 54.8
